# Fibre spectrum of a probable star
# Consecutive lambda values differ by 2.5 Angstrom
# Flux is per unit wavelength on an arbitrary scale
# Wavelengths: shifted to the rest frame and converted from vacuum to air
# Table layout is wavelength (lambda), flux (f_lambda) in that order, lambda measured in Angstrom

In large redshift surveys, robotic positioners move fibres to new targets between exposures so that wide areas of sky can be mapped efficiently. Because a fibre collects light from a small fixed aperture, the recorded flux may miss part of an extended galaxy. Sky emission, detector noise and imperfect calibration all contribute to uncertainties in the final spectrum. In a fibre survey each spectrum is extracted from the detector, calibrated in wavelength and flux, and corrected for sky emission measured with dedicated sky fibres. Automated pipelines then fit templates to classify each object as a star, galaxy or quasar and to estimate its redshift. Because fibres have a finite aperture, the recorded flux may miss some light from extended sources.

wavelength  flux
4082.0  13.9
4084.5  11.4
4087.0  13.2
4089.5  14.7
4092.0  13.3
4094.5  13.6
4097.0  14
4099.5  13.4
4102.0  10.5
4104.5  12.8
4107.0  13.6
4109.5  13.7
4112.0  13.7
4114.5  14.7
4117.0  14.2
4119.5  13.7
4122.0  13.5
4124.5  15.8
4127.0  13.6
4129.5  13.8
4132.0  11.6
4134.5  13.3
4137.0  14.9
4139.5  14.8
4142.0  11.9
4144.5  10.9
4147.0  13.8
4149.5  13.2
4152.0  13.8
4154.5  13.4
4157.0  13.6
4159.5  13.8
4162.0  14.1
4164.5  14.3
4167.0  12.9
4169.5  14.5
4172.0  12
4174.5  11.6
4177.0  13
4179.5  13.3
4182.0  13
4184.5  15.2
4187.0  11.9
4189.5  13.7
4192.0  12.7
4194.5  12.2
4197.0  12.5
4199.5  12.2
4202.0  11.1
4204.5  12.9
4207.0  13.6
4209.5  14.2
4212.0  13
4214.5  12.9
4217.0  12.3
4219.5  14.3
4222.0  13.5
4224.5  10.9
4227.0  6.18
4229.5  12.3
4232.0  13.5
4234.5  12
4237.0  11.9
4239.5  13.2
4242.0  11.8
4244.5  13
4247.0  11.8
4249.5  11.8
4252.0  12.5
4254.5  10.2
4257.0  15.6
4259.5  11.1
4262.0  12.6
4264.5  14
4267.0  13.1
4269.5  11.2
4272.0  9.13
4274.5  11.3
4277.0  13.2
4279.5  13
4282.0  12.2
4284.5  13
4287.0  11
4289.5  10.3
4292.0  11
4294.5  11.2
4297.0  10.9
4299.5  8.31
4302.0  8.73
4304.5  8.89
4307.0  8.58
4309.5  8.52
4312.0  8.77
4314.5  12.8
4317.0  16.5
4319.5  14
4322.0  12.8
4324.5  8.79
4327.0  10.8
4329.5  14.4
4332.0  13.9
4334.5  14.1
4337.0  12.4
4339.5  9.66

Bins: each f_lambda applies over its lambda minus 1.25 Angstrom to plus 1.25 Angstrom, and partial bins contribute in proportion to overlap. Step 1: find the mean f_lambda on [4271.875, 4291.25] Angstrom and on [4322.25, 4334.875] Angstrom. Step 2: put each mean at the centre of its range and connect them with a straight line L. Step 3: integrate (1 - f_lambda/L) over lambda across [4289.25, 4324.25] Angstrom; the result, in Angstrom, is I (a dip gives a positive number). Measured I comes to 3.8 Angstrom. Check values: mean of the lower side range 11.8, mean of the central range 10.8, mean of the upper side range 12.3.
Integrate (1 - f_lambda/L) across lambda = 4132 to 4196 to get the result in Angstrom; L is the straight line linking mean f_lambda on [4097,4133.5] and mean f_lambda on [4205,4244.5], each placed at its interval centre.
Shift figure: -1.14 Angstrom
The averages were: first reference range 13.5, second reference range 12.4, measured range 13.2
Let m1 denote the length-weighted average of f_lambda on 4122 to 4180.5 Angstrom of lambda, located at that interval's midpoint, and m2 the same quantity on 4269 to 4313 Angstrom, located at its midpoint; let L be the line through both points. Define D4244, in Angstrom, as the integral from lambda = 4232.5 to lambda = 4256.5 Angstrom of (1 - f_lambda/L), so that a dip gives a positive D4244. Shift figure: -1.5 Angstrom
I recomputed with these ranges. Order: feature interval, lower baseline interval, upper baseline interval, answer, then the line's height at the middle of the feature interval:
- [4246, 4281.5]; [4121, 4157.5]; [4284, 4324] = -2.09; 11.5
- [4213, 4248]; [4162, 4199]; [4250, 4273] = 1.12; 12.5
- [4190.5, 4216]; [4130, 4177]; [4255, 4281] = 0.24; 12.9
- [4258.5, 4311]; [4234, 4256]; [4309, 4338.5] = 5.24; 12.2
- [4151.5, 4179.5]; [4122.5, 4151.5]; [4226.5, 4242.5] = -0.85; 13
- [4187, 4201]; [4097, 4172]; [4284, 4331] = 0.08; 12.6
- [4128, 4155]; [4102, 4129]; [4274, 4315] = 0.19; 13.3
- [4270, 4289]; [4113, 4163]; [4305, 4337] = 0.88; 12.3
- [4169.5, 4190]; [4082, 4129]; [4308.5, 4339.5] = 0.10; 13.1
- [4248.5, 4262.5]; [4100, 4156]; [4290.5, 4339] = -0.37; 12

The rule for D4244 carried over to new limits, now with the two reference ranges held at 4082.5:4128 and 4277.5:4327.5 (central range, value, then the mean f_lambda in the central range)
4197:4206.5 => 0.05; 12.2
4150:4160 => -0.55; 13.6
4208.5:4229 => -0.06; 12.1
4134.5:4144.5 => -0.25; 13.4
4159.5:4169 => -0.78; 13.8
